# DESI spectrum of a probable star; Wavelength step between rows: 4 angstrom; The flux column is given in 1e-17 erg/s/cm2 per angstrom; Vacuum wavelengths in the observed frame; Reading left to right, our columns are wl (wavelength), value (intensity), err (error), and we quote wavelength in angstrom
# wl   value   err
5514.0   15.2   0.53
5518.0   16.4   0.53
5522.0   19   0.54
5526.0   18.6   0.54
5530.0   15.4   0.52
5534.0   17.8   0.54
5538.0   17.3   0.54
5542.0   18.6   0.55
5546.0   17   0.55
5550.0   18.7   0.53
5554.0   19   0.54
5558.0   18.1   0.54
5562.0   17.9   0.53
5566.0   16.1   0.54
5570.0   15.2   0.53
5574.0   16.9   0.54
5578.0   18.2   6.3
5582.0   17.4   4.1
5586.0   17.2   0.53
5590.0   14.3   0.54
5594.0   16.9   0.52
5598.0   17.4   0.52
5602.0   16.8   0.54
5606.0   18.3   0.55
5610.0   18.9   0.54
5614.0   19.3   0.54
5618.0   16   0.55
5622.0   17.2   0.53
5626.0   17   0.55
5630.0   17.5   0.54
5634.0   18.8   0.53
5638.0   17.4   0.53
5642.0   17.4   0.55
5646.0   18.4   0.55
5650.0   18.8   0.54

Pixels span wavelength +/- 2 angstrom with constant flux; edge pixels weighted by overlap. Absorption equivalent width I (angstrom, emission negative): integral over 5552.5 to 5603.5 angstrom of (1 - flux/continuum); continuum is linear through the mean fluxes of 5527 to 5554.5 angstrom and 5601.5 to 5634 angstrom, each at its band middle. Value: 1.9 angstrom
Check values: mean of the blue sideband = 17.6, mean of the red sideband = 17.7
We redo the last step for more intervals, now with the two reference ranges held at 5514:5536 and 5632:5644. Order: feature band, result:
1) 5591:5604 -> 0.6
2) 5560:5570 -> 0.5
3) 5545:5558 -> -0.7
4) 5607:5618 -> -0.5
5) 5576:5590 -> 0.3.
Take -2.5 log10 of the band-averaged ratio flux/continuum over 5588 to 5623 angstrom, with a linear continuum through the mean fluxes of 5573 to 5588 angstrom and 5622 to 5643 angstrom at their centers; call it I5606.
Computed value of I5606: 0.02 mag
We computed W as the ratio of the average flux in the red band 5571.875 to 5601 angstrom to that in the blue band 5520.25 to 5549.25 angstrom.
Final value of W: 0.95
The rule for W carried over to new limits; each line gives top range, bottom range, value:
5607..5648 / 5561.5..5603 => 1.07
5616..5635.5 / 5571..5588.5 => 1.00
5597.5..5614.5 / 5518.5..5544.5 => 1.02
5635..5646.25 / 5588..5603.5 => 1.09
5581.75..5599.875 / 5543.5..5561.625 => 0.91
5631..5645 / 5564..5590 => 1.07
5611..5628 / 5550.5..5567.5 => 0.98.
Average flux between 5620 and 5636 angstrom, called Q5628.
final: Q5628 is 17.6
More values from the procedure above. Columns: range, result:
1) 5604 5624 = 17.9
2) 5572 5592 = 16.8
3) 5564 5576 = 16.1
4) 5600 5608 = 17.6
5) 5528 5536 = 16.6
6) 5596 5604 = 17.1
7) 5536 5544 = 18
